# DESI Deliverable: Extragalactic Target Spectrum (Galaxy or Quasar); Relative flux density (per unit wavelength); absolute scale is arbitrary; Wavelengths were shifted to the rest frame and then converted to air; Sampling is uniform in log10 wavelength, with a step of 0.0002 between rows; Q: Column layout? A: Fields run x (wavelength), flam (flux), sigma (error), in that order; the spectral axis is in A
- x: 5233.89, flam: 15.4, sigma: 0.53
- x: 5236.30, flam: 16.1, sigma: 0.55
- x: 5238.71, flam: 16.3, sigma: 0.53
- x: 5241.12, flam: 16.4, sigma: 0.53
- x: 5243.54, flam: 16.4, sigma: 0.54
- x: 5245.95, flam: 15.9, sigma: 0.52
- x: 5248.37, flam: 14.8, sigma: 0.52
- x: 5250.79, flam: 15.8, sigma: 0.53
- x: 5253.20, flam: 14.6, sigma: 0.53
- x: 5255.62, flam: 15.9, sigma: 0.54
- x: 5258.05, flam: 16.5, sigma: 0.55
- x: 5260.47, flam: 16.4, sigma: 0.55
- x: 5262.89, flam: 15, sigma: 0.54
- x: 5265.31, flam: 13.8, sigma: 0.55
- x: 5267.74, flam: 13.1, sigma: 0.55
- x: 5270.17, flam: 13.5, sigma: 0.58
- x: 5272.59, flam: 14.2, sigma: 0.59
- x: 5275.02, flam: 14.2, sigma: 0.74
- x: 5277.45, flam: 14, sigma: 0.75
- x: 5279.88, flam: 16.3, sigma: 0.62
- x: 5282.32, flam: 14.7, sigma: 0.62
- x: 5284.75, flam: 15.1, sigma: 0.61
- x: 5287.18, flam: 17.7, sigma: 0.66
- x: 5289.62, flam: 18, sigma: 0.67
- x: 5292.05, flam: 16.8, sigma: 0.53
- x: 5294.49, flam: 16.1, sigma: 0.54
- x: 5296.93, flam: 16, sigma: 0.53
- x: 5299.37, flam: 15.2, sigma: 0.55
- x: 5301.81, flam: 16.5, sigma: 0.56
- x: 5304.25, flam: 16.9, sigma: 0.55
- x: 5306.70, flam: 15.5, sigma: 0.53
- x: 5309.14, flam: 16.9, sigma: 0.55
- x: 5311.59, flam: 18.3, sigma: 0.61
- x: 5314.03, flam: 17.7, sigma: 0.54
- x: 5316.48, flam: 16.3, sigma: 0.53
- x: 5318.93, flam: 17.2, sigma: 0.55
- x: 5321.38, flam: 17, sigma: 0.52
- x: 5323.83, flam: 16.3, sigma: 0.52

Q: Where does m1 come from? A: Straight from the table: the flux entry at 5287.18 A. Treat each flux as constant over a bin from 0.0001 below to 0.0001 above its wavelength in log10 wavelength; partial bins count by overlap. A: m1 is 17.7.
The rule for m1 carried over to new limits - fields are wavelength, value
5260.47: 16.4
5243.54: 16.4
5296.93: 16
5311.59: 18.3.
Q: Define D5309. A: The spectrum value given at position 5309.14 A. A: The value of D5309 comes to 16.9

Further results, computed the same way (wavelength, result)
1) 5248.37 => 14.8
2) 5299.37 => 15.2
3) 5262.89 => 15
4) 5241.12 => 16.4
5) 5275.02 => 14.2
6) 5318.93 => 17.2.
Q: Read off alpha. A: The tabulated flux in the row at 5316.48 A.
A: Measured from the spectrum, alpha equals 16.3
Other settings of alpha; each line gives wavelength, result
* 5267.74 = 13.1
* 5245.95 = 15.9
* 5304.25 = 16.9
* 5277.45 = 14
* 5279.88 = 16.3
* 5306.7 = 15.5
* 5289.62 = 18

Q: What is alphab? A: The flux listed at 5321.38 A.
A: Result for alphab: 17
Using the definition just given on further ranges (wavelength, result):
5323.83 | 16.3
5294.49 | 16.1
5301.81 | 16.5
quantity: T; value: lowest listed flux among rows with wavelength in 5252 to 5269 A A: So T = 13.1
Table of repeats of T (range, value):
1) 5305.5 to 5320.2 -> 15.5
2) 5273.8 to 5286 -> 14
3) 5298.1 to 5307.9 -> 15.2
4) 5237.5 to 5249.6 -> 14.8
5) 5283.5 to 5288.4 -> 15.1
